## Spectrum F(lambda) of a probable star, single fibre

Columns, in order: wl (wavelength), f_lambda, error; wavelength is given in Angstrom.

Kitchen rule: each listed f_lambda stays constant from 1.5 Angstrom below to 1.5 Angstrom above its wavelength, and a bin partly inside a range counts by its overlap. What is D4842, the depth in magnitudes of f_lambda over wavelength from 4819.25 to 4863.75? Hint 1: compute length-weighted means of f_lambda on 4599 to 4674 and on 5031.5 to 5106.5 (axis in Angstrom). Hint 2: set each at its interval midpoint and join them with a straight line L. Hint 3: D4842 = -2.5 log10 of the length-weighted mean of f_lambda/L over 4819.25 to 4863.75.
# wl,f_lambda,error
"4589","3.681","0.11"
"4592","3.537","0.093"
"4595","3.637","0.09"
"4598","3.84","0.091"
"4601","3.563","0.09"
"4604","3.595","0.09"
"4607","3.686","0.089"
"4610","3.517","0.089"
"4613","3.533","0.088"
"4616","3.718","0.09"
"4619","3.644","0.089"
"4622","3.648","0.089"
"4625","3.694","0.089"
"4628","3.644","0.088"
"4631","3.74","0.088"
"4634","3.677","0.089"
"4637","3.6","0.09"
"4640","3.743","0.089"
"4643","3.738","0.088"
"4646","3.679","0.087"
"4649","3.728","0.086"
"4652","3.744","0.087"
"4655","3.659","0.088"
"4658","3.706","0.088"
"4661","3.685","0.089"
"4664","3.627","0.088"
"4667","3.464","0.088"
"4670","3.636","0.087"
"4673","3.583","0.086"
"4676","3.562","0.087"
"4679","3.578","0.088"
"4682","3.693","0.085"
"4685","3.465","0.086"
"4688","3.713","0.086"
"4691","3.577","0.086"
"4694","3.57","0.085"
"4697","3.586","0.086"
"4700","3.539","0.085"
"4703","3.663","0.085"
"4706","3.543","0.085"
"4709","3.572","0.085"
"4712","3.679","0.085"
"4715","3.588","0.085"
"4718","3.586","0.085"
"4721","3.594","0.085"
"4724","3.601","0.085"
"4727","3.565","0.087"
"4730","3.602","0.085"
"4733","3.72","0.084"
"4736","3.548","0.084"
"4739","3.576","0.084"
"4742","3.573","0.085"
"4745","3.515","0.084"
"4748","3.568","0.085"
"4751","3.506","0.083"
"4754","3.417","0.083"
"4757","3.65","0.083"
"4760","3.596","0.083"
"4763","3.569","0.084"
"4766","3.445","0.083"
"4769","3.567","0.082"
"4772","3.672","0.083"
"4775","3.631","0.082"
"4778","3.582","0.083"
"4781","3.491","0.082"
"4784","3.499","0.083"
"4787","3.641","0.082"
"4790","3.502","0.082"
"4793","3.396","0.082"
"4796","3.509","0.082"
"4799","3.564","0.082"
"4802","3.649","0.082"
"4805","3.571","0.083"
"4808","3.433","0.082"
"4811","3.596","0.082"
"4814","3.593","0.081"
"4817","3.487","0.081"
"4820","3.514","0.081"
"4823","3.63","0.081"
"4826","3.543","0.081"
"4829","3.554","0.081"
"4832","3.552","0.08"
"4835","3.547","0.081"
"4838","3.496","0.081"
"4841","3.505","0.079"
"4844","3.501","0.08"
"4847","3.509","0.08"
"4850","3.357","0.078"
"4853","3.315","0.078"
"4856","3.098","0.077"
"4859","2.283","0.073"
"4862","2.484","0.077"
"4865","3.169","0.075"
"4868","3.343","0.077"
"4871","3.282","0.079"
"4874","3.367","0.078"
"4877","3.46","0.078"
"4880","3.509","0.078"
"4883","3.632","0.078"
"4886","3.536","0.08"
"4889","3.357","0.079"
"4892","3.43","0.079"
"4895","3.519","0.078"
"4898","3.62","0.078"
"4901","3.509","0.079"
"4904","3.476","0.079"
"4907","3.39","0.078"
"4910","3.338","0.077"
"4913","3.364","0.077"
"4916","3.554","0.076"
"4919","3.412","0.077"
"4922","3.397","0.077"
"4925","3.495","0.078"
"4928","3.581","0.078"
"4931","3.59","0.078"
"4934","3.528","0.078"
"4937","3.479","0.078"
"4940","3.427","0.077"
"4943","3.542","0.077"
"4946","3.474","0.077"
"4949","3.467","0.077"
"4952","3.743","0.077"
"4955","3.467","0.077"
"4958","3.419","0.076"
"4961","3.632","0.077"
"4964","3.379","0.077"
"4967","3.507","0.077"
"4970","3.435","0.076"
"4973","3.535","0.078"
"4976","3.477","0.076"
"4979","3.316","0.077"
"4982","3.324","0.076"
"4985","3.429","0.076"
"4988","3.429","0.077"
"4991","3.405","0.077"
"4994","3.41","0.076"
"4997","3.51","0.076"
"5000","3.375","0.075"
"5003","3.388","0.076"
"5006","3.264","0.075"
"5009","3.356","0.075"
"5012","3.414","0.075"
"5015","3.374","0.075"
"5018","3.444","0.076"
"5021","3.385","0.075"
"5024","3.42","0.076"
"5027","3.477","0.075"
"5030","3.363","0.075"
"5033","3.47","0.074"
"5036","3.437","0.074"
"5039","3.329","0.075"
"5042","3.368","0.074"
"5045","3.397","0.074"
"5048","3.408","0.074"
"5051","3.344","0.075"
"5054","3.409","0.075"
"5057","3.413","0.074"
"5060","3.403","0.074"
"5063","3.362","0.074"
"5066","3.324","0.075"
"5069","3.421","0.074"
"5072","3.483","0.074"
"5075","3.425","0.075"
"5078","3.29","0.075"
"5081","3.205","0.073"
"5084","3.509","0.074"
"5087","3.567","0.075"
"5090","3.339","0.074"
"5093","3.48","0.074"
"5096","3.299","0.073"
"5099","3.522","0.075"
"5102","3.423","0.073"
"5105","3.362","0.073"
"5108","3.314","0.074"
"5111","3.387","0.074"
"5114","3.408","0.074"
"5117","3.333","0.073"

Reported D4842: 0.067 mag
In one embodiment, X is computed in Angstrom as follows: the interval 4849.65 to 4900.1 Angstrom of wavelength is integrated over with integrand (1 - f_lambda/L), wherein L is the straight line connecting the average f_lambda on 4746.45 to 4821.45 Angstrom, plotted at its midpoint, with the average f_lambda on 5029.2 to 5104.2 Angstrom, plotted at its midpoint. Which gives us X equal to 3.1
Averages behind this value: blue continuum 3.55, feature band 3.28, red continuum 3.4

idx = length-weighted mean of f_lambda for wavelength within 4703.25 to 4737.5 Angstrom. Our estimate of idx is 3.6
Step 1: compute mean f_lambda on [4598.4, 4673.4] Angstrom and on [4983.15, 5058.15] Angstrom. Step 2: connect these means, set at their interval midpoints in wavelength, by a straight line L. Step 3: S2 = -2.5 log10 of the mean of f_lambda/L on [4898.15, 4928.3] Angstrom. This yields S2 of 0.01 mag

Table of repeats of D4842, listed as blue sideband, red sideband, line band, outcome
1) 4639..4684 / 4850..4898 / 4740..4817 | -0.03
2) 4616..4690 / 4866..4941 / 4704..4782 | 0.00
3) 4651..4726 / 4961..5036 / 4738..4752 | 0.01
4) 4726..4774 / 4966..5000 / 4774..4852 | 0.00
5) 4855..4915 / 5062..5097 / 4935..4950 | -0.05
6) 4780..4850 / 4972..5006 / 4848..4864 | 0.19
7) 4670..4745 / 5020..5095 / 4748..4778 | 0.00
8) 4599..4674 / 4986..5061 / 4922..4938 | -0.02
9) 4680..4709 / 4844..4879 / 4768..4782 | -0.06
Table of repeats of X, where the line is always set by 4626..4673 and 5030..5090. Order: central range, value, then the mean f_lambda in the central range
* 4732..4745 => 0.07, 3.59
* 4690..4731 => 0.43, 3.59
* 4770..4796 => 0.22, 3.55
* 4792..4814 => 0.17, 3.54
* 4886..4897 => 0.16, 3.46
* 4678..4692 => 0.15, 3.61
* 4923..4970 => -0.55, 3.51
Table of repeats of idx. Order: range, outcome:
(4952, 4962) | 3.54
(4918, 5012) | 3.46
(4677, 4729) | 3.59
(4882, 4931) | 3.48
